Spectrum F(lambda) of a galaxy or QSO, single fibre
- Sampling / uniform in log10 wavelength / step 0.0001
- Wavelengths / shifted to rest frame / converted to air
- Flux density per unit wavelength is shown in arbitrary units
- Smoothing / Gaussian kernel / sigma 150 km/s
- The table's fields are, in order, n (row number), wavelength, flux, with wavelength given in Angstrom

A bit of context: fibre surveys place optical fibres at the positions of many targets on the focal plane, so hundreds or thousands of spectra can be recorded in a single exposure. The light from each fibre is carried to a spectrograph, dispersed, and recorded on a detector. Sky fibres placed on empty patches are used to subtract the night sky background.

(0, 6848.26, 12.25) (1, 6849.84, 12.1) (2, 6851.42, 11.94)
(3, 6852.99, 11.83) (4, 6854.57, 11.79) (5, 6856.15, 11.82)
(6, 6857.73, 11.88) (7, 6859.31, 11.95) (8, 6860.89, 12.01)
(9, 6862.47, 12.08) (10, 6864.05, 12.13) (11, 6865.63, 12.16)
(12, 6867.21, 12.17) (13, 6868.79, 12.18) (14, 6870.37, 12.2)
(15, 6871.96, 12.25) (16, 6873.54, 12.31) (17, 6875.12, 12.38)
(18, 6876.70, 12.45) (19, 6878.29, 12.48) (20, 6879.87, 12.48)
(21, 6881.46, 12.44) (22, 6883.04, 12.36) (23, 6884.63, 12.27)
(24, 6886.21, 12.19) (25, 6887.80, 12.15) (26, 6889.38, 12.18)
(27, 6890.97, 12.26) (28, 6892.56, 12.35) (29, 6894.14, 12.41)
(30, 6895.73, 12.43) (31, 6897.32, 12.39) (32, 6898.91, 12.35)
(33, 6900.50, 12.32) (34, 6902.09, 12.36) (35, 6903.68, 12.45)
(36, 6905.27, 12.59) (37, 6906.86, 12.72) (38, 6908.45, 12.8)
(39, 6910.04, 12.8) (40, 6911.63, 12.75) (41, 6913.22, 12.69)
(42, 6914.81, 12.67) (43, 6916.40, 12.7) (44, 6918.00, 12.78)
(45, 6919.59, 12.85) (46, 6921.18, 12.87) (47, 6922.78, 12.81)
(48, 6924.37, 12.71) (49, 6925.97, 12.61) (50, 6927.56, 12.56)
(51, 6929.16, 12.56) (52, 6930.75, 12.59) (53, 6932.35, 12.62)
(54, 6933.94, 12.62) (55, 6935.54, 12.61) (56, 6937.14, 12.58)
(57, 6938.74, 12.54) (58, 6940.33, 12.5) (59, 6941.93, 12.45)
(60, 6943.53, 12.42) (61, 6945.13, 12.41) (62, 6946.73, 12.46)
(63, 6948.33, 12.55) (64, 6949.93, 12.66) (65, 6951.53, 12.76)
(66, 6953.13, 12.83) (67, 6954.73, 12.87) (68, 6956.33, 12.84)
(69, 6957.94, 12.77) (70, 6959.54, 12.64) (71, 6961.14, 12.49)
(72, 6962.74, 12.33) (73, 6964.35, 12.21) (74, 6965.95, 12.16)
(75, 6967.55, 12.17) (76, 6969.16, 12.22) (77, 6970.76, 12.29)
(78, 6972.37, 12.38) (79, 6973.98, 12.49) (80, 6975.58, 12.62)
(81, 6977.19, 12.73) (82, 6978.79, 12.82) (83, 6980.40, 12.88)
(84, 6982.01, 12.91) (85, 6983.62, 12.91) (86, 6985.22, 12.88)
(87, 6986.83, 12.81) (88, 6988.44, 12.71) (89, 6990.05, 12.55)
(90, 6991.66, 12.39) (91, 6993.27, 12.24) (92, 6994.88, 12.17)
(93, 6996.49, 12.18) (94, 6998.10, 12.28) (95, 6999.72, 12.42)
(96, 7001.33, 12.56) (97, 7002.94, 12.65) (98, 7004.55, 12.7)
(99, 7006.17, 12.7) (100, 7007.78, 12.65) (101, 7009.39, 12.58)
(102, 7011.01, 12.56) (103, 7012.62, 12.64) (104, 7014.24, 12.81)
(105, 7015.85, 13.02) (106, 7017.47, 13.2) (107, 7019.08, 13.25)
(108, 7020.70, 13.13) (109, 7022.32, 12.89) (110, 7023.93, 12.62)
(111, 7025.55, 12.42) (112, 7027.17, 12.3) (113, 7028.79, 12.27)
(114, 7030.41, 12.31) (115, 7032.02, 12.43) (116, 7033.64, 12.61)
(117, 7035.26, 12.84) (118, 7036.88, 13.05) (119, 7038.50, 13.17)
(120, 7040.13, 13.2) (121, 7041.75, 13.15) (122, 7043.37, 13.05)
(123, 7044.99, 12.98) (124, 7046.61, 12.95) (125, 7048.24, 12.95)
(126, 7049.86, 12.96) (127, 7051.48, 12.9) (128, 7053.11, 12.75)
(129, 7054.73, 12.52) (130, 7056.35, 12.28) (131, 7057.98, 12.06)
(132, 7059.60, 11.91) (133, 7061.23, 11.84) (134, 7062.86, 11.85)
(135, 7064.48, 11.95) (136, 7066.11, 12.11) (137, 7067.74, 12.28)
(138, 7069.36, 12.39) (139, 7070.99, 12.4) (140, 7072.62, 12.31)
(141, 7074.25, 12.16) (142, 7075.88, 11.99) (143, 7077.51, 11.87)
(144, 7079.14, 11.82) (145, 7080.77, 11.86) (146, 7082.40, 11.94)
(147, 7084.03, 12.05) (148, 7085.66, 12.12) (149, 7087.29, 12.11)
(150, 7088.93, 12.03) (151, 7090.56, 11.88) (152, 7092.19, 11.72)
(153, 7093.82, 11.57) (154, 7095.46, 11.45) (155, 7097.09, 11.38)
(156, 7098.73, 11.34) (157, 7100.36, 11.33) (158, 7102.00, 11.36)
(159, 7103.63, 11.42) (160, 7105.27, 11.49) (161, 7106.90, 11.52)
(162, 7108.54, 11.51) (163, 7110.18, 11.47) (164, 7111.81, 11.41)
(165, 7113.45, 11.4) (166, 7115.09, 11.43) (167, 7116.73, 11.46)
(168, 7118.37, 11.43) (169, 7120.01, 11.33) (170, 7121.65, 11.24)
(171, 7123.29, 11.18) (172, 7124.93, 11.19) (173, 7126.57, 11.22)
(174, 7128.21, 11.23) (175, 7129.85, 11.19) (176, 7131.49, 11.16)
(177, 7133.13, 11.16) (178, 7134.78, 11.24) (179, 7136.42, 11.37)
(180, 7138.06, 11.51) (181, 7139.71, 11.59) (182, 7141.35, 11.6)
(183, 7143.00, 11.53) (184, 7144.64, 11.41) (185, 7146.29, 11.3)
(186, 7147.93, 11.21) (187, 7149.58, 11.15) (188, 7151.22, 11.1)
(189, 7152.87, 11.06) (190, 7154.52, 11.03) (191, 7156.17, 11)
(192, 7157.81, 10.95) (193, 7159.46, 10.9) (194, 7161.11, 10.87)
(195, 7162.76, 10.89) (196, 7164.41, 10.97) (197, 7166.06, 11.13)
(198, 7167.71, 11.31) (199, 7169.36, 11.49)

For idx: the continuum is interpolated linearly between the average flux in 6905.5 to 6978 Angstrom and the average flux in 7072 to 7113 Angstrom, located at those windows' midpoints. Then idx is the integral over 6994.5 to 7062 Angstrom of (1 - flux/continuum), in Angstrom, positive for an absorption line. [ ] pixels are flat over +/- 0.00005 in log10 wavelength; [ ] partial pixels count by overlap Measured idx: -3.2 Angstrom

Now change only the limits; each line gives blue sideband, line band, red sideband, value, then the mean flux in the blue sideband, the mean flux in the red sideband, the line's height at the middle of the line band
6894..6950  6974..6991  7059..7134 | -0.7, 12.6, 11.7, 12.3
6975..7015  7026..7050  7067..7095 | -1.0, 12.6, 12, 12.3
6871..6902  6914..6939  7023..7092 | -0.7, 12.3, 12.4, 12.3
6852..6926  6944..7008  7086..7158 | -2.9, 12.4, 11.4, 12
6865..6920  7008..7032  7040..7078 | -0.5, 12.4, 12.4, 12.4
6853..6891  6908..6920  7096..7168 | -0.7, 12.2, 11.3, 12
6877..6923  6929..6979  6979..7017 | 0.2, 12.5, 12.6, 12.6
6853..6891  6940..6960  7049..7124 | -0.9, 12.2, 11.8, 12.1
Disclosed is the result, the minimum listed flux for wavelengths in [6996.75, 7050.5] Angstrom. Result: 12.27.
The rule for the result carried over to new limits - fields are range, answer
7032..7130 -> 11.18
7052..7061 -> 11.91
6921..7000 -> 12.16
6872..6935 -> 12.15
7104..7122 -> 11.24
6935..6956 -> 12.41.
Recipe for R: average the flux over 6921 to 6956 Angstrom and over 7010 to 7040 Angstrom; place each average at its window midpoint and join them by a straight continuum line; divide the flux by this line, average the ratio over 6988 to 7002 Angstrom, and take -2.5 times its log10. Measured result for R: 0.03 mag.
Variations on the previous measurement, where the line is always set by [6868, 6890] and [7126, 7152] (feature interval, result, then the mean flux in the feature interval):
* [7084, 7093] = -0.044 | 12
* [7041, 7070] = -0.077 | 12.5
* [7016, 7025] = -0.108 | 13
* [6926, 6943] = -0.041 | 12.6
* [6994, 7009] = -0.057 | 12.5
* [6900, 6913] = -0.036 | 12.6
